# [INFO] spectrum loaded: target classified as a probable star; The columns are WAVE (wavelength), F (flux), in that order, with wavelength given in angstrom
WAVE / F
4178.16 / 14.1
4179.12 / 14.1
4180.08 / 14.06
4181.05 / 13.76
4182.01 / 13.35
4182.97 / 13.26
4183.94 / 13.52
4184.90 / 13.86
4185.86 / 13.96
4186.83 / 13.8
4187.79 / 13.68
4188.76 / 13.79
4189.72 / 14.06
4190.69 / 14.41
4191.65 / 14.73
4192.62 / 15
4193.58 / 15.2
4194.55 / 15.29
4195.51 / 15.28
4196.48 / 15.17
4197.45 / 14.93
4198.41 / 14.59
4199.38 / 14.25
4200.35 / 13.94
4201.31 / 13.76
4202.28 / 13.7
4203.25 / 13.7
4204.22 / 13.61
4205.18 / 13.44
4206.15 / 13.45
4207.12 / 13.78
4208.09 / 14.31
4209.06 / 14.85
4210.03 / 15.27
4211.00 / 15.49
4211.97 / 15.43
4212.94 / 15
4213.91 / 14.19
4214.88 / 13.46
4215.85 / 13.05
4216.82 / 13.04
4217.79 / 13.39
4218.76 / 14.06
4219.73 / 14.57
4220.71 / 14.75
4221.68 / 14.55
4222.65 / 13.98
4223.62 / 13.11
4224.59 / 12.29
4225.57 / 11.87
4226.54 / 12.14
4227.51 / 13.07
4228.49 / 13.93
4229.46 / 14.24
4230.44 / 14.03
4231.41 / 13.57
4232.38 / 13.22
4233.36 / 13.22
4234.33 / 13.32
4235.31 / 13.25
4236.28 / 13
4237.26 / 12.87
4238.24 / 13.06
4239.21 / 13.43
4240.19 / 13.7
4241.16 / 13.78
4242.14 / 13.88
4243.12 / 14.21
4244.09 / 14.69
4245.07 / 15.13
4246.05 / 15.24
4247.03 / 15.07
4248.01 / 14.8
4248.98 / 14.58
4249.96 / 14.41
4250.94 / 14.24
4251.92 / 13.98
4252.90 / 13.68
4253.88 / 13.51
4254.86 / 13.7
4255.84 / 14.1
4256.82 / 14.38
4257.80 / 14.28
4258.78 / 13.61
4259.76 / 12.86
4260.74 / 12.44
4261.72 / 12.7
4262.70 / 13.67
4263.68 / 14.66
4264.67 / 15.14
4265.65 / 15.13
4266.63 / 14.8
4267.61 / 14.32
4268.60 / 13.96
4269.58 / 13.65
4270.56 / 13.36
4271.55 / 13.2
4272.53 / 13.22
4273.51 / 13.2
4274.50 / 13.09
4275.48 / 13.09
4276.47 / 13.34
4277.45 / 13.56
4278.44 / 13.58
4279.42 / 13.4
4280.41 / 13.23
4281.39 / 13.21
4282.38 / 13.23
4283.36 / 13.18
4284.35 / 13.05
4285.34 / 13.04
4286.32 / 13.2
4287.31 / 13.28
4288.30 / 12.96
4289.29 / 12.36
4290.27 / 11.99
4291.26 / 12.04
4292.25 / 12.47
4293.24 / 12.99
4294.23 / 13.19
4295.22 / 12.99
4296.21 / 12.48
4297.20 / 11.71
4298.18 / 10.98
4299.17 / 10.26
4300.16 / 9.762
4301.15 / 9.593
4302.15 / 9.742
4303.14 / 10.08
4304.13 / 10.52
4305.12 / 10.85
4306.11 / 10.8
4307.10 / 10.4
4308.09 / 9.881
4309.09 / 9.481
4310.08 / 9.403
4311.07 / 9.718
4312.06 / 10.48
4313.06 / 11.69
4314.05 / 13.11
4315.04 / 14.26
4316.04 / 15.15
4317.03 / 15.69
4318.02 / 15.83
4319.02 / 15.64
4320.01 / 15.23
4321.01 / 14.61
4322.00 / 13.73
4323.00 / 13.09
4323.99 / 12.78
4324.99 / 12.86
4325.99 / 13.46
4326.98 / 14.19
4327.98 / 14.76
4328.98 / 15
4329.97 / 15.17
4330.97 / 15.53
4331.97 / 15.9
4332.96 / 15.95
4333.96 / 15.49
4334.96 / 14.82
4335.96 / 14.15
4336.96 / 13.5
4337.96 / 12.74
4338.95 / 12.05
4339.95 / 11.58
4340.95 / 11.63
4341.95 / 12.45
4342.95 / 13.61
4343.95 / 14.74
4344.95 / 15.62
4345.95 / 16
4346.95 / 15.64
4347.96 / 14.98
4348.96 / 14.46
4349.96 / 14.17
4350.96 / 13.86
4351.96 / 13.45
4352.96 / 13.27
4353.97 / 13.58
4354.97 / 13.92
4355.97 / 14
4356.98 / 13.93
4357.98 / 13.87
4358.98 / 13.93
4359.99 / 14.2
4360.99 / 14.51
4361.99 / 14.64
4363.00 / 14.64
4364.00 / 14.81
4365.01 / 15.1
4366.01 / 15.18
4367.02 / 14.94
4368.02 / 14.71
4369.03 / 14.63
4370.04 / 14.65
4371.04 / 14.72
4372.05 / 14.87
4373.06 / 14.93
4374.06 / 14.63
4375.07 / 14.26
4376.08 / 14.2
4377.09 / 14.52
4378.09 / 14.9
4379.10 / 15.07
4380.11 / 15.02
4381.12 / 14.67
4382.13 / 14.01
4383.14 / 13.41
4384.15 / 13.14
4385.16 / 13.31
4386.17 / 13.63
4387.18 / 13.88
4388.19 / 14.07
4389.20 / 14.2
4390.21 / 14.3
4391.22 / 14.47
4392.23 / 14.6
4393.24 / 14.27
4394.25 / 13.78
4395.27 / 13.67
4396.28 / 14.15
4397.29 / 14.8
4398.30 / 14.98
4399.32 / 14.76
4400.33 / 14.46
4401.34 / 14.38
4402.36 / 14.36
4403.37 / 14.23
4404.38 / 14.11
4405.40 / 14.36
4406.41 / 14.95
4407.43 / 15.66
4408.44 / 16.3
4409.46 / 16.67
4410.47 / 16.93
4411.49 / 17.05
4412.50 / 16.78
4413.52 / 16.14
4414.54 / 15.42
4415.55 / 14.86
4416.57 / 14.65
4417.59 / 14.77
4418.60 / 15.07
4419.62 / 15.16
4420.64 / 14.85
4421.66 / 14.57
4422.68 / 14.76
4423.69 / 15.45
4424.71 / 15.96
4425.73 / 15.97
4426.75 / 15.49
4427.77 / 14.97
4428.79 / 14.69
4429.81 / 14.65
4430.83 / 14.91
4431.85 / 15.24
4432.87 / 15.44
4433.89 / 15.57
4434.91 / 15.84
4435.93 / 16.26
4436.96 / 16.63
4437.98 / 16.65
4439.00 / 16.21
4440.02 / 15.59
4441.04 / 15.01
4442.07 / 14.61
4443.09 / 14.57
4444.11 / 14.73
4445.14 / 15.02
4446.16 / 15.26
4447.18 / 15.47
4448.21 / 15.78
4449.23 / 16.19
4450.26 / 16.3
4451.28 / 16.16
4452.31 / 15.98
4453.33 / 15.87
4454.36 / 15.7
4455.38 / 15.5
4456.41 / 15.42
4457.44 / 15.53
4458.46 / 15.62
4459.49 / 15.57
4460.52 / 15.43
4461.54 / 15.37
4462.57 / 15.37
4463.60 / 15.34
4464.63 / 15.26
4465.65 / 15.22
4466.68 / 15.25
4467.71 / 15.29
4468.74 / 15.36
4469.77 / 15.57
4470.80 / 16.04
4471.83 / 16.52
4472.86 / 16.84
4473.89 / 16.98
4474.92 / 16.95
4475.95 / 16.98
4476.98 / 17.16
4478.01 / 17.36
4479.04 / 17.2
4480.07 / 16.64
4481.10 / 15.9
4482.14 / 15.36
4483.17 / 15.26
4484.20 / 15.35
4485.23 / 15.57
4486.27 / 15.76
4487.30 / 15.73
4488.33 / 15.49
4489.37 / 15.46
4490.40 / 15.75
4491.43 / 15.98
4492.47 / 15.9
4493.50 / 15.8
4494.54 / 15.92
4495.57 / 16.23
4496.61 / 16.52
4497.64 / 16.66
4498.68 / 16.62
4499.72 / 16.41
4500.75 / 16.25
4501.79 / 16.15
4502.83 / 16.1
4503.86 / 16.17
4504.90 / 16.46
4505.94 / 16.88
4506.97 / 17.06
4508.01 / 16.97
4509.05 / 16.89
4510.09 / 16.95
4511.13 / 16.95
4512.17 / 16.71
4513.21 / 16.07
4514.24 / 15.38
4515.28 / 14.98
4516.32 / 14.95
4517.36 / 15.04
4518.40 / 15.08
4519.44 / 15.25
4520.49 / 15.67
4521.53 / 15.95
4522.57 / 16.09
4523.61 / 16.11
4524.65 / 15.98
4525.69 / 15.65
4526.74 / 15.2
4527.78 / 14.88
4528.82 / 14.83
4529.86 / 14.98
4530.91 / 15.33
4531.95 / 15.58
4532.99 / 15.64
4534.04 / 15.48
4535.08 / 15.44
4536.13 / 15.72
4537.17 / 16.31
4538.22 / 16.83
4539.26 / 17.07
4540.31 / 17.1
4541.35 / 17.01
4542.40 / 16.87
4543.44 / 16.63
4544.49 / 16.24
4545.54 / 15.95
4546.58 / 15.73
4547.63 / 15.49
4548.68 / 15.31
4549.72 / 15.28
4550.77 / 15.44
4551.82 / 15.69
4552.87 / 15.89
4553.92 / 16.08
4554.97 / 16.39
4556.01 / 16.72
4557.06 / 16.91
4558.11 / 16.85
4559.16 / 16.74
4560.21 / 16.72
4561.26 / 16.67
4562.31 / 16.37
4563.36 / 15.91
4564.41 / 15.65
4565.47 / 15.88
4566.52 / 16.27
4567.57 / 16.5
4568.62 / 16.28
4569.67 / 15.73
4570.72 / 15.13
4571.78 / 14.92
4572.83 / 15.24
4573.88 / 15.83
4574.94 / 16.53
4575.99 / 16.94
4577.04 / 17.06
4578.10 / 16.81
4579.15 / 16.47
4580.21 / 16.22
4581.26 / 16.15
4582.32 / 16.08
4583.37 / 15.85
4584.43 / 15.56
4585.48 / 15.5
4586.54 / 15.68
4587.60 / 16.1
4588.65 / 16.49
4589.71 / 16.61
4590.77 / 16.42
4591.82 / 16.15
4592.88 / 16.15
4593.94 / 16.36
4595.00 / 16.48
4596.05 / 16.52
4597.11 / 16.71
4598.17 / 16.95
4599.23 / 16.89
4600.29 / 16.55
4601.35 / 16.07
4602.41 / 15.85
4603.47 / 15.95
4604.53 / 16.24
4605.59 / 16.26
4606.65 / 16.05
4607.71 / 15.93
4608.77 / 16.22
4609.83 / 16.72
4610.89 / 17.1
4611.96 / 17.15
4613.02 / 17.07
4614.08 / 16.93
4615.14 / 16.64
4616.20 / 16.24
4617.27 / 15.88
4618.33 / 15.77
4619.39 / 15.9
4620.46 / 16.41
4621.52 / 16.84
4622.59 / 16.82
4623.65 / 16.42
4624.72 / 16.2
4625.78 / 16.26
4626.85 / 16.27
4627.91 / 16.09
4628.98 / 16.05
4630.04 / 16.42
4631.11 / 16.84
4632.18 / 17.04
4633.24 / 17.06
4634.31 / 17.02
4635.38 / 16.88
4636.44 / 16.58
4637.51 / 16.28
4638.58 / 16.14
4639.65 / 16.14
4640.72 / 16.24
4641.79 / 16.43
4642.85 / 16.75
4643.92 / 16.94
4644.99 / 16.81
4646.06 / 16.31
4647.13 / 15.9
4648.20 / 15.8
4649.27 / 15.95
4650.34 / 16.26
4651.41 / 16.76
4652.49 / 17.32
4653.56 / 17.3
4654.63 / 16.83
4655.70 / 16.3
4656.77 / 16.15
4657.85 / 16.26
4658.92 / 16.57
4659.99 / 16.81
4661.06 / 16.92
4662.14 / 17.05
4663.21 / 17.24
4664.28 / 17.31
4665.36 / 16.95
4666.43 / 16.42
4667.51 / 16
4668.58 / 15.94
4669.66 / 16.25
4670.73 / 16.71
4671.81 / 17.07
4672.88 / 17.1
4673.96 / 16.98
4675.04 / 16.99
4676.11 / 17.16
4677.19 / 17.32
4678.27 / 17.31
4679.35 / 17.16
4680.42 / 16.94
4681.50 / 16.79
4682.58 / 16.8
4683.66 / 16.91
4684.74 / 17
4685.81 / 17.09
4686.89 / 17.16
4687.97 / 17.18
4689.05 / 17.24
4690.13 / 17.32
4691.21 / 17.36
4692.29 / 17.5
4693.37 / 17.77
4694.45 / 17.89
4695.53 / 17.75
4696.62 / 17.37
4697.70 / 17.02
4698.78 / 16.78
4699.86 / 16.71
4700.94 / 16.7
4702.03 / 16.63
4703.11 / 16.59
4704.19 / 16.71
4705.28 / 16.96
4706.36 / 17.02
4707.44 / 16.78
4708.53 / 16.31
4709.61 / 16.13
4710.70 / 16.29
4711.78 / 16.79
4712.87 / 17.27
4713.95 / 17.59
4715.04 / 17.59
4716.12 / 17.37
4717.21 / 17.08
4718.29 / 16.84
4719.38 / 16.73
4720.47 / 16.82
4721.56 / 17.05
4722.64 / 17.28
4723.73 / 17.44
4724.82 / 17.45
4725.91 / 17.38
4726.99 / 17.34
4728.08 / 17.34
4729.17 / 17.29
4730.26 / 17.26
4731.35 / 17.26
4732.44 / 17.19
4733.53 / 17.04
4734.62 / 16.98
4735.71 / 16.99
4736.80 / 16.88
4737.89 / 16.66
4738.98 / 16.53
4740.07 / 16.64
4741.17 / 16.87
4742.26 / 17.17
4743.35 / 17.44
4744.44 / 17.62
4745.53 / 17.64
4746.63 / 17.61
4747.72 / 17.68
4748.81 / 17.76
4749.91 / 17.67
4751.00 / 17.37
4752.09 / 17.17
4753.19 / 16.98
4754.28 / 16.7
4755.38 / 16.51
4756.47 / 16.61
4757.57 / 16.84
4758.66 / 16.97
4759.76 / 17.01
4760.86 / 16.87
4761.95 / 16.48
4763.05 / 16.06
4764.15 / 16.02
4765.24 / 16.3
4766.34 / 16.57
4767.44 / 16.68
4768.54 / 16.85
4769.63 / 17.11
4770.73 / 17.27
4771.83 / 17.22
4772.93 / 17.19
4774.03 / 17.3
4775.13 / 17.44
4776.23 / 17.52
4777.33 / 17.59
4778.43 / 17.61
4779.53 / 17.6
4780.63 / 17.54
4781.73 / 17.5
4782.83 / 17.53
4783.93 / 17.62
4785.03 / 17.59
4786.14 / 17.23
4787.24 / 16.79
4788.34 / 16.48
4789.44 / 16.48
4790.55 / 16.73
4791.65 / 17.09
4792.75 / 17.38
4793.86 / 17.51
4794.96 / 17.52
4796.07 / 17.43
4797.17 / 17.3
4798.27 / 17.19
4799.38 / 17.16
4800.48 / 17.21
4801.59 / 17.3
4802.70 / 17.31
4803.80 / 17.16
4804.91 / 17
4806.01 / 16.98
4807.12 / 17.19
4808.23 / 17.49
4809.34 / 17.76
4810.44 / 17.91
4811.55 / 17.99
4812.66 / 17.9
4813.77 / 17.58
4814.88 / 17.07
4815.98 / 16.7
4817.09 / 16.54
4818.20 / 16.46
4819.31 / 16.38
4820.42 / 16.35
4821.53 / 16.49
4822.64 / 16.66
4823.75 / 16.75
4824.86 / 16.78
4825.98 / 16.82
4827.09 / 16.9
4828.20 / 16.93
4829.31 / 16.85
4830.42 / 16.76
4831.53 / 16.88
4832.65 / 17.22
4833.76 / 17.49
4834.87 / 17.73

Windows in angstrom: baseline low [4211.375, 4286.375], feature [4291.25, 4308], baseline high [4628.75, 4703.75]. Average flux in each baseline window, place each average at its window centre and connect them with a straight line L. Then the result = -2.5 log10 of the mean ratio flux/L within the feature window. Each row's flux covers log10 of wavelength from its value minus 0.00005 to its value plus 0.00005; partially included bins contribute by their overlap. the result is 0.25 mag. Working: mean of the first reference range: 13.7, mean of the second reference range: 16.8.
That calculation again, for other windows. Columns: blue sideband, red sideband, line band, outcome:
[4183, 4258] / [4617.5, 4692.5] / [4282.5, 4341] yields 0.14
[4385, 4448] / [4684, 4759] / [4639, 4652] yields 0.02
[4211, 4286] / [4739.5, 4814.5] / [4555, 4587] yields -0.02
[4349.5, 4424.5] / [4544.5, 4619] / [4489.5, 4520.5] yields -0.04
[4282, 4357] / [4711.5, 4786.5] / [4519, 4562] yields -0.06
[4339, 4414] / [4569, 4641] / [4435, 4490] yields -0.04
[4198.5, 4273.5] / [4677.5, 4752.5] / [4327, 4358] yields 0.03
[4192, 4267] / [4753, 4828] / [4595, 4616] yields -0.03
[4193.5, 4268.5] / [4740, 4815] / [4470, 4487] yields -0.06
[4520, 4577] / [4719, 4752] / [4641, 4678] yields 0.00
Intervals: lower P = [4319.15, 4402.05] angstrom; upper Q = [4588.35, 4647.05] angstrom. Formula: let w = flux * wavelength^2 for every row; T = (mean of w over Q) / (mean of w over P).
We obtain 1.29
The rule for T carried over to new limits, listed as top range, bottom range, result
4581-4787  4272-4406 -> 1.44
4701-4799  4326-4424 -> 1.38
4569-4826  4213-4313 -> 1.57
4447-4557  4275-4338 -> 1.35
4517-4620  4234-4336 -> 1.38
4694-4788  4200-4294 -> 1.56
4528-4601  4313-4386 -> 1.24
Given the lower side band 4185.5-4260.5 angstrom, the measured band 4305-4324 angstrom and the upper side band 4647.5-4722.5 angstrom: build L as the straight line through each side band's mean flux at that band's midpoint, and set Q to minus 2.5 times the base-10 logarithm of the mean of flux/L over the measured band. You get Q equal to 0.16 mag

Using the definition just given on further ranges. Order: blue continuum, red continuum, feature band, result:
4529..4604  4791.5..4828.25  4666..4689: -0.02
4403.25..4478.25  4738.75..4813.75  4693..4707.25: -0.01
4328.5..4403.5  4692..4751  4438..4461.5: -0.04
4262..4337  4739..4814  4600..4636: -0.04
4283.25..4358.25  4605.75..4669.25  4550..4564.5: -0.04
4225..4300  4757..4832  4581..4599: -0.04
